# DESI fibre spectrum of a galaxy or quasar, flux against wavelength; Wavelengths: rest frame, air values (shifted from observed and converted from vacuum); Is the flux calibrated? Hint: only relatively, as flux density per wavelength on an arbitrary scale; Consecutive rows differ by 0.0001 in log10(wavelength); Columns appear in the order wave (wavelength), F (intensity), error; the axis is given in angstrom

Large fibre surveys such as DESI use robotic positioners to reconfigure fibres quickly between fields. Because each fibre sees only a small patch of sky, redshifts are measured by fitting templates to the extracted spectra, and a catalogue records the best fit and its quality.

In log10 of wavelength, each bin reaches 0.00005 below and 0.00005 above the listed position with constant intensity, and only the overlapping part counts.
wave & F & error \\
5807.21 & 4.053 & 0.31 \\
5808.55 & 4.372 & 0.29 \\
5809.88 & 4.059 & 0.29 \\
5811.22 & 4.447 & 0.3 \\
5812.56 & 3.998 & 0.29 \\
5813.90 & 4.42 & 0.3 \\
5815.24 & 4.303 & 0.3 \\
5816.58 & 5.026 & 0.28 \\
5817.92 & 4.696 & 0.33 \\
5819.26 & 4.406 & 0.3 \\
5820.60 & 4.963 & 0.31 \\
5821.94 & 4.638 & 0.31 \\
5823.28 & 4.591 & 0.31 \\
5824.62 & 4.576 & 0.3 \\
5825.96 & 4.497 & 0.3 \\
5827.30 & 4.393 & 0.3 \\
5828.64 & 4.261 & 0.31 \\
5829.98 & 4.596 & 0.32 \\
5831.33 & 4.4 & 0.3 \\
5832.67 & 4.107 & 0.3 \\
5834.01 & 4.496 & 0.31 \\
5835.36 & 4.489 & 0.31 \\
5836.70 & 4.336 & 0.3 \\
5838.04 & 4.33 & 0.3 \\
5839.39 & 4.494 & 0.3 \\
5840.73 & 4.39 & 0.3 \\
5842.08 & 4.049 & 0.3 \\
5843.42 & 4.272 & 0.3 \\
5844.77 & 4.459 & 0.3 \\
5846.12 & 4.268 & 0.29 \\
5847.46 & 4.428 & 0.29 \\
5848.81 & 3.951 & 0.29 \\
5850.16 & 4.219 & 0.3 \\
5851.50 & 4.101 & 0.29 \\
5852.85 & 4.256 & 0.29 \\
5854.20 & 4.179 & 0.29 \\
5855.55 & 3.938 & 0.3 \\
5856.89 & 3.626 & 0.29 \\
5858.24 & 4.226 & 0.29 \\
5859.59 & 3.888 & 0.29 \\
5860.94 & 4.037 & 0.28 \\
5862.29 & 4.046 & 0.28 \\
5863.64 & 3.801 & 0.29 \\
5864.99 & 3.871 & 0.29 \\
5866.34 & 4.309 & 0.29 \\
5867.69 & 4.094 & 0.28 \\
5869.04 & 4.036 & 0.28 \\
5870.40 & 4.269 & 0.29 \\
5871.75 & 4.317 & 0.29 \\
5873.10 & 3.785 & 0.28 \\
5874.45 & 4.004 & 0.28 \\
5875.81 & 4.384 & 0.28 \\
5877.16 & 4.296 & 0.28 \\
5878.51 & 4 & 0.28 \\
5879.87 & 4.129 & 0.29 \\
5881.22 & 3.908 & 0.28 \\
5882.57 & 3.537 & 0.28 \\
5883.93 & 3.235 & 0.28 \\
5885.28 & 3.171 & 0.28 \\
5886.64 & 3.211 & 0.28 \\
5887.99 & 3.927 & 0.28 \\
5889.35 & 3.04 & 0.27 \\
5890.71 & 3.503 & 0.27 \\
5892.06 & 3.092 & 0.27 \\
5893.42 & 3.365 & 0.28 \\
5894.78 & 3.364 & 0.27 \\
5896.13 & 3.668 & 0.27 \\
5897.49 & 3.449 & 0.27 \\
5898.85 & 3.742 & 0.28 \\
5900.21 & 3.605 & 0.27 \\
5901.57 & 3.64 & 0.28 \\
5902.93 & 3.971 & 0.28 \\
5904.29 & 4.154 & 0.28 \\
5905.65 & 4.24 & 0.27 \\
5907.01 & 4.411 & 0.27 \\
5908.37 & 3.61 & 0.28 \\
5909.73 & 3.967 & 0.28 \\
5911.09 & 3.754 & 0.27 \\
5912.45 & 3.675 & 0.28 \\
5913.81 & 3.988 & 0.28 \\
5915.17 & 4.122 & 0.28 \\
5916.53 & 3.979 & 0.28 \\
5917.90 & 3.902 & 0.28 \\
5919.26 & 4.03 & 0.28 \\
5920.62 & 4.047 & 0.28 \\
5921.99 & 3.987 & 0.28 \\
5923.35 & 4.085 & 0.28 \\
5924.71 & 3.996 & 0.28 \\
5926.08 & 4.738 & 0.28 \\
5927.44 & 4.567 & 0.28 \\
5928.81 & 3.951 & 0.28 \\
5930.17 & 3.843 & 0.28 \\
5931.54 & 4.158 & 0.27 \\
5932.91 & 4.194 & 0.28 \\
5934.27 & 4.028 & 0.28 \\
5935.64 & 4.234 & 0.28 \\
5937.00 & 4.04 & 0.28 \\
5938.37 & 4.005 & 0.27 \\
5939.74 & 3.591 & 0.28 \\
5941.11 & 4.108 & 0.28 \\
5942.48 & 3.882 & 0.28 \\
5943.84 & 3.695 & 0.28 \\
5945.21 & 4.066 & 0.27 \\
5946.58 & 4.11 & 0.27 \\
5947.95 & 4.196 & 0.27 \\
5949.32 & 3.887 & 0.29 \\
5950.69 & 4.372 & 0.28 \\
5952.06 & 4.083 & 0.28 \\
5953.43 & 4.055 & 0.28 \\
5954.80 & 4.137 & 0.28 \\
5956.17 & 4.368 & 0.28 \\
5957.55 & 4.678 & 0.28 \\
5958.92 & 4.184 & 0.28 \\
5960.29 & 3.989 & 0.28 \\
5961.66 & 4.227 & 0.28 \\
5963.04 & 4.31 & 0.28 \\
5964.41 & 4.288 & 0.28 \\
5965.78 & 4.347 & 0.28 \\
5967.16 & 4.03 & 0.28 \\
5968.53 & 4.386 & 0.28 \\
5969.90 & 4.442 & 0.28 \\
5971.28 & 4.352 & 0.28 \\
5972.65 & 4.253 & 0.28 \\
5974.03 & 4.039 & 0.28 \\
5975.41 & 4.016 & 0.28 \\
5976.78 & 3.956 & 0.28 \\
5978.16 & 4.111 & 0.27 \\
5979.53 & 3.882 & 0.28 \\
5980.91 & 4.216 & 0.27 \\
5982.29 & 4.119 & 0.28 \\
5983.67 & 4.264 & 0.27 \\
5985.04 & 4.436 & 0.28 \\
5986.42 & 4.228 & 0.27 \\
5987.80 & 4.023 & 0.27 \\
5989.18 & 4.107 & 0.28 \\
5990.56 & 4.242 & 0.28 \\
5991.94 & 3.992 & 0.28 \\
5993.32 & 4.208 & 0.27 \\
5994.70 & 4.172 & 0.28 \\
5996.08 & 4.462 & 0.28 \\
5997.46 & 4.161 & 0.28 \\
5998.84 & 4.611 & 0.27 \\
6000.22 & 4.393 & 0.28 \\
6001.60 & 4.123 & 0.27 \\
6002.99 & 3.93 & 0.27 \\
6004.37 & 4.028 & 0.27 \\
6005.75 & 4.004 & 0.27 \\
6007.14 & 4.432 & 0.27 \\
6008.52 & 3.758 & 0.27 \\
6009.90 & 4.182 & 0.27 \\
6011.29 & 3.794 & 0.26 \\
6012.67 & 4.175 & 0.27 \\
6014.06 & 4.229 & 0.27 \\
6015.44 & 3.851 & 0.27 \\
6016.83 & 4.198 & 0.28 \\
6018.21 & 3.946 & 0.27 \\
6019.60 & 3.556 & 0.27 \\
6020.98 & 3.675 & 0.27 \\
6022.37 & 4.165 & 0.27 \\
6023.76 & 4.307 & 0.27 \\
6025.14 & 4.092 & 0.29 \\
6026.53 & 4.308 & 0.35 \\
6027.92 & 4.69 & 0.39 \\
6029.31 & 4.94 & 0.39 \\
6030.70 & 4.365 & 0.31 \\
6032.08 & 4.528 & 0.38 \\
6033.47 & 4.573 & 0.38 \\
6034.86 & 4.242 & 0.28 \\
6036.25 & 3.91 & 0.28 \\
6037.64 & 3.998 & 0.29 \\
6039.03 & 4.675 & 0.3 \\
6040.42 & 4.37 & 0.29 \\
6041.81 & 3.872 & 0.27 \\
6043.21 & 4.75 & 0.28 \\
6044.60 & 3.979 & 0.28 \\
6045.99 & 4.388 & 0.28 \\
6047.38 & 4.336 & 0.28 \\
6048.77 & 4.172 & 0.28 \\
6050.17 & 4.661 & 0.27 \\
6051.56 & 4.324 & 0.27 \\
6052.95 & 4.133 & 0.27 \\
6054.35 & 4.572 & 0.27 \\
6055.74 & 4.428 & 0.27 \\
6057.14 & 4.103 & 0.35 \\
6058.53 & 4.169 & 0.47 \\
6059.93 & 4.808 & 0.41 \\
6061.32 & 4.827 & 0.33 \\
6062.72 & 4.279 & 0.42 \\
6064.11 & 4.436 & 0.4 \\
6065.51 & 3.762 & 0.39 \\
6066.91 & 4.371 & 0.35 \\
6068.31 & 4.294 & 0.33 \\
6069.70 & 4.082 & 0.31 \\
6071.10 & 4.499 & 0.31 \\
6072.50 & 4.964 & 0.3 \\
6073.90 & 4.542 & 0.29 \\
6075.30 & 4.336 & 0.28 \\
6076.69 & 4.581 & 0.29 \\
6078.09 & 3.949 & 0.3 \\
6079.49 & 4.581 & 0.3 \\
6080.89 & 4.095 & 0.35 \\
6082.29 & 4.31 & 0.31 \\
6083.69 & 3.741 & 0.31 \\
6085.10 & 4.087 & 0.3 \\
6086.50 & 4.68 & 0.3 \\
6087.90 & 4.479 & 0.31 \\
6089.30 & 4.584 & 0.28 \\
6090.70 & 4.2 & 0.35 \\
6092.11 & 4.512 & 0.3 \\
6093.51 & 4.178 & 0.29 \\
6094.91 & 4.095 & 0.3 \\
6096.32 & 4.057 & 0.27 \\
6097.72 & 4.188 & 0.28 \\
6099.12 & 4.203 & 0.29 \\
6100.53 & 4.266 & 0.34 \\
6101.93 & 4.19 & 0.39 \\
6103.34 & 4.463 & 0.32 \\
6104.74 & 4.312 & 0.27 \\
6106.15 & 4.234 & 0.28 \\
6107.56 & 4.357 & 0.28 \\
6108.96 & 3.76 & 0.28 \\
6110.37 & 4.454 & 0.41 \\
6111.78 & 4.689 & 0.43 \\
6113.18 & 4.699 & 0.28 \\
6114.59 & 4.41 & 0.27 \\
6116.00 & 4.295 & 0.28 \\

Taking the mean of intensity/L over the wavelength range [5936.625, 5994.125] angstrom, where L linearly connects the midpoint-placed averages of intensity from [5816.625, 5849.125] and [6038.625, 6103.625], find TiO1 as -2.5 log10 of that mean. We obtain 0.06 mag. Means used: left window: 4.44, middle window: 4.14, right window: 4.33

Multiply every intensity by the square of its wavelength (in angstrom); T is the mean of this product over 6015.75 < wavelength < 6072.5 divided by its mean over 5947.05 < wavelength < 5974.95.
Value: 1.0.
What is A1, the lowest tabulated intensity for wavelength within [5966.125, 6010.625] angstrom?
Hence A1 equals 3.758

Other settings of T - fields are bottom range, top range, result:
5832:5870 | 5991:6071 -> 1.08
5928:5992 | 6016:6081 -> 1.08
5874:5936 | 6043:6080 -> 1.19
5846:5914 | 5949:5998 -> 1.12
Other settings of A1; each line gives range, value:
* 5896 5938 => 3.449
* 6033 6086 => 3.741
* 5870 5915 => 3.04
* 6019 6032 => 3.556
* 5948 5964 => 3.887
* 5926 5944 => 3.591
